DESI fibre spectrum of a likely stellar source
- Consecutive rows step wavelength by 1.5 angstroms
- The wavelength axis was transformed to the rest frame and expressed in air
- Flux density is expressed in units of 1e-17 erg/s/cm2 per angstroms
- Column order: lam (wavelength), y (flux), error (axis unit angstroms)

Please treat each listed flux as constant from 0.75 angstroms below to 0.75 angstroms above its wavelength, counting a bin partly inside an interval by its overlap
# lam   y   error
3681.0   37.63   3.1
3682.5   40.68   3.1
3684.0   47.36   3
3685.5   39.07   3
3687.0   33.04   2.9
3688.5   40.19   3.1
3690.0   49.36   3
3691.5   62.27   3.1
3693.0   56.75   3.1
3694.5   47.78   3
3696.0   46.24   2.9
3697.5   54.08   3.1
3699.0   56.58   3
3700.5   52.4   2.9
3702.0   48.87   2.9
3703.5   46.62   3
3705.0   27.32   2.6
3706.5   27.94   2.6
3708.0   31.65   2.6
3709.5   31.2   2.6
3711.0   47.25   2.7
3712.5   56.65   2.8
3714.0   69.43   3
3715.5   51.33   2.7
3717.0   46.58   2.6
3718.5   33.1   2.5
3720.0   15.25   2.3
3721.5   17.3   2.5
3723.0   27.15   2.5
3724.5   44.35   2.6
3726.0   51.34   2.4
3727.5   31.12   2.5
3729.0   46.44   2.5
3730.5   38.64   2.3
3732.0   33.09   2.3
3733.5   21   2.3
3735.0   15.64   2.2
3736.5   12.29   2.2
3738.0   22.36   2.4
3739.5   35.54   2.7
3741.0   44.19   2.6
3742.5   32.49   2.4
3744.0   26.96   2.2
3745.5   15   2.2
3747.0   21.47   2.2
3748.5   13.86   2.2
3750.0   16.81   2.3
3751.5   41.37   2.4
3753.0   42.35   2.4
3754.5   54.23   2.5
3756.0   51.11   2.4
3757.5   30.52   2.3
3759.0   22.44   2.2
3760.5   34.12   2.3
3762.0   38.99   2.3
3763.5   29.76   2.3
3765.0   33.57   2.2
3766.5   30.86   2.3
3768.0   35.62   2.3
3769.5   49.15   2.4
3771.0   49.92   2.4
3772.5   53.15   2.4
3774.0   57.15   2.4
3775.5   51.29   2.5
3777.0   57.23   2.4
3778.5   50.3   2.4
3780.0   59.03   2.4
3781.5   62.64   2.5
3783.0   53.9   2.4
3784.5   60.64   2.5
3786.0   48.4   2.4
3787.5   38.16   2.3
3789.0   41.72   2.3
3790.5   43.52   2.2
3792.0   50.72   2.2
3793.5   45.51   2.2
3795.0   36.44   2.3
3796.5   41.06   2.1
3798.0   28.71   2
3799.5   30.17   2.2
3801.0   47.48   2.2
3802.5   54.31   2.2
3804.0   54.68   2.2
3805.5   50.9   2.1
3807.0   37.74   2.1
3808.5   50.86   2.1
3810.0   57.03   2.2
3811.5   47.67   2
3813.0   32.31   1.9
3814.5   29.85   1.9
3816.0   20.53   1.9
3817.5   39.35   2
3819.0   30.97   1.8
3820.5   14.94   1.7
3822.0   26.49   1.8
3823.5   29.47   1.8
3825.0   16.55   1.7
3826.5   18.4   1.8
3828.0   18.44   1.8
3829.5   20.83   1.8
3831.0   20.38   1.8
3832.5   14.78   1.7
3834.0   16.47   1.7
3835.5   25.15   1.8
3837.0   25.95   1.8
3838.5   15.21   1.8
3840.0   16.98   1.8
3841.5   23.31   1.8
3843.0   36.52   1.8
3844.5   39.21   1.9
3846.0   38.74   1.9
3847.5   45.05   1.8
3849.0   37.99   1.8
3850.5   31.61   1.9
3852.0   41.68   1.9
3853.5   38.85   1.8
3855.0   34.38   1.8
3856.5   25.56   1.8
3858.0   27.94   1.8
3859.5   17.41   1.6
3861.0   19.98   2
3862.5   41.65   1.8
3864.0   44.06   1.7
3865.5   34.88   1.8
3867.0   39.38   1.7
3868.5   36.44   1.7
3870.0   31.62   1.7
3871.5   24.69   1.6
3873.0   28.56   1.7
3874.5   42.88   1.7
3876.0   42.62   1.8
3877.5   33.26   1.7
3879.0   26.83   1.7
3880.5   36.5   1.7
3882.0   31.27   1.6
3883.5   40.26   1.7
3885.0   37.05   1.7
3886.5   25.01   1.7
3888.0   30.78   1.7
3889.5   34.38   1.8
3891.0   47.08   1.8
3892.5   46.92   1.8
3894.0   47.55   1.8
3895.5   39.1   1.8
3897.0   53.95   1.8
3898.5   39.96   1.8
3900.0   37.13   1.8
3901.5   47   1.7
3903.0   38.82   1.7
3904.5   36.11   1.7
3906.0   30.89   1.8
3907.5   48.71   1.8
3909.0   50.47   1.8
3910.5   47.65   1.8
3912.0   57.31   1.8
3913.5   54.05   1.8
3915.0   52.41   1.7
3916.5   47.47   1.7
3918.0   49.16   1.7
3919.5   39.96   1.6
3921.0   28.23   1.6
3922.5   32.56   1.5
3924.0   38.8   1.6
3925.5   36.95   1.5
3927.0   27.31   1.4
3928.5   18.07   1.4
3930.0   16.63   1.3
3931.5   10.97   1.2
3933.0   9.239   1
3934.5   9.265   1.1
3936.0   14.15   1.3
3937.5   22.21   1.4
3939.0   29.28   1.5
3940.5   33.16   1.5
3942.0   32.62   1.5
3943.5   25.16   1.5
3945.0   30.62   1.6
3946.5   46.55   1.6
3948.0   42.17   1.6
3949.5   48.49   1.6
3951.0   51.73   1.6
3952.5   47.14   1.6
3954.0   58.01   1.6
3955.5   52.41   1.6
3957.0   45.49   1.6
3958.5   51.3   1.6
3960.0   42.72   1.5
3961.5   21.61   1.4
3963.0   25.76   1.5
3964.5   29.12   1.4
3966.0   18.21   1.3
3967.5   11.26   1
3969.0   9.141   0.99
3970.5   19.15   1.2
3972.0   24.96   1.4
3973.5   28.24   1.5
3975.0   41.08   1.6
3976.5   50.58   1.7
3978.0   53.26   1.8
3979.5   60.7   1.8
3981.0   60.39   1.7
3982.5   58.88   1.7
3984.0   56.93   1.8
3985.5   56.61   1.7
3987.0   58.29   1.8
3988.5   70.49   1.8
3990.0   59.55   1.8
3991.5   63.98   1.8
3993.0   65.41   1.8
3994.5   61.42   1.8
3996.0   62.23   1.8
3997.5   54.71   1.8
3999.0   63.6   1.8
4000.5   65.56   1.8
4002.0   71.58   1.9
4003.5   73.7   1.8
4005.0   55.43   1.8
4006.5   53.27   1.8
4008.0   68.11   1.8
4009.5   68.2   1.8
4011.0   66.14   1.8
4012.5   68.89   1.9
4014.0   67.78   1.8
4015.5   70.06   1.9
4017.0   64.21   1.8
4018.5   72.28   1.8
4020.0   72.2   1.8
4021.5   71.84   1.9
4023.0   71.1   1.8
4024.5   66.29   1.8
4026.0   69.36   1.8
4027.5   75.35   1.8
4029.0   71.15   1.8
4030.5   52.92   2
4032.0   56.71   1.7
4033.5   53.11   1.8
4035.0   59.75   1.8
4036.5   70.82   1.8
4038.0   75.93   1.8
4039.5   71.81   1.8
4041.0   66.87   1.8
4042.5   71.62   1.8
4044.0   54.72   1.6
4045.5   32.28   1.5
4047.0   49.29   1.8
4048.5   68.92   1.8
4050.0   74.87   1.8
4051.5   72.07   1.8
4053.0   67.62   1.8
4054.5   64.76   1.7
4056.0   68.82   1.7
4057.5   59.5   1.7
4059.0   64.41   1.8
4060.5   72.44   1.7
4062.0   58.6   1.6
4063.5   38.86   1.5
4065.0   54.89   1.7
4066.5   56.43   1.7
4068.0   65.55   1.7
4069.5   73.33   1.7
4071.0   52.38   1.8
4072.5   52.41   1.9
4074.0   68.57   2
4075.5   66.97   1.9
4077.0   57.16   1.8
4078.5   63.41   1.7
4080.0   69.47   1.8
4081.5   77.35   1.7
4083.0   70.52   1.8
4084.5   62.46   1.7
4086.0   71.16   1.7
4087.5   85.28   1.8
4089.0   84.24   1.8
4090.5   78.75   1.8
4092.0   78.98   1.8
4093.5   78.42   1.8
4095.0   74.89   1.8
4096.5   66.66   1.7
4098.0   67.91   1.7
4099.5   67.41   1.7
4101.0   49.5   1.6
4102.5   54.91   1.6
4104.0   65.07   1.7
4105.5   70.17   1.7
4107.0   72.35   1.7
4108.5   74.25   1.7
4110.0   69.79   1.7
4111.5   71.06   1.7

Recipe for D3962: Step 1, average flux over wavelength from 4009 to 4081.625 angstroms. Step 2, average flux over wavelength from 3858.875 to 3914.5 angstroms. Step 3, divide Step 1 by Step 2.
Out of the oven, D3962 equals 1.7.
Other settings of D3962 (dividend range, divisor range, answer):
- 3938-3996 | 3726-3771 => 1.34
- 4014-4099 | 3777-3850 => 1.81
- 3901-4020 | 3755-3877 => 1.23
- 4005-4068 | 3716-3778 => 1.84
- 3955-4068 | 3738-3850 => 1.56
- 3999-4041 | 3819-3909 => 2.05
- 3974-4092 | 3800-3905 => 1.88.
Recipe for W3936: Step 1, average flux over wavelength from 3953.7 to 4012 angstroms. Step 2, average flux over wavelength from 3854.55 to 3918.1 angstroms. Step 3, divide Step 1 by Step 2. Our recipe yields 1.30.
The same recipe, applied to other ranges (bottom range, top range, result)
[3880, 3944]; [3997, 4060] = 1.83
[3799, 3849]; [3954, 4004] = 1.51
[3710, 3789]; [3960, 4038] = 1.43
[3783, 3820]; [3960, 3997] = 1.05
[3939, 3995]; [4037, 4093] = 1.51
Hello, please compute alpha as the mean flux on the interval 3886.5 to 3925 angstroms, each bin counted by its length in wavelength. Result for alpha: 42.7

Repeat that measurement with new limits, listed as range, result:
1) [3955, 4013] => 50.4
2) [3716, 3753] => 29.7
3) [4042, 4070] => 61.3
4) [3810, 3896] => 31.5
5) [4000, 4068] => 64.5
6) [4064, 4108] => 67.3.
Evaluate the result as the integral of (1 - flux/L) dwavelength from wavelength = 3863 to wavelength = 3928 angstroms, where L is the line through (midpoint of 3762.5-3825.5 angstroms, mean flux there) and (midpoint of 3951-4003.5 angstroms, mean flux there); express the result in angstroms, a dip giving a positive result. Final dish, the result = 8.9 angstroms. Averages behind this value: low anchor 42.5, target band 39.4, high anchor 48.1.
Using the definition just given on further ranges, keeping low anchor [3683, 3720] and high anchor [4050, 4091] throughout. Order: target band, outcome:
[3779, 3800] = 1.7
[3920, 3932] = 6.4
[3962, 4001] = 9.0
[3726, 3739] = 4.9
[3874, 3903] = 8.8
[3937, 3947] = 4.7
